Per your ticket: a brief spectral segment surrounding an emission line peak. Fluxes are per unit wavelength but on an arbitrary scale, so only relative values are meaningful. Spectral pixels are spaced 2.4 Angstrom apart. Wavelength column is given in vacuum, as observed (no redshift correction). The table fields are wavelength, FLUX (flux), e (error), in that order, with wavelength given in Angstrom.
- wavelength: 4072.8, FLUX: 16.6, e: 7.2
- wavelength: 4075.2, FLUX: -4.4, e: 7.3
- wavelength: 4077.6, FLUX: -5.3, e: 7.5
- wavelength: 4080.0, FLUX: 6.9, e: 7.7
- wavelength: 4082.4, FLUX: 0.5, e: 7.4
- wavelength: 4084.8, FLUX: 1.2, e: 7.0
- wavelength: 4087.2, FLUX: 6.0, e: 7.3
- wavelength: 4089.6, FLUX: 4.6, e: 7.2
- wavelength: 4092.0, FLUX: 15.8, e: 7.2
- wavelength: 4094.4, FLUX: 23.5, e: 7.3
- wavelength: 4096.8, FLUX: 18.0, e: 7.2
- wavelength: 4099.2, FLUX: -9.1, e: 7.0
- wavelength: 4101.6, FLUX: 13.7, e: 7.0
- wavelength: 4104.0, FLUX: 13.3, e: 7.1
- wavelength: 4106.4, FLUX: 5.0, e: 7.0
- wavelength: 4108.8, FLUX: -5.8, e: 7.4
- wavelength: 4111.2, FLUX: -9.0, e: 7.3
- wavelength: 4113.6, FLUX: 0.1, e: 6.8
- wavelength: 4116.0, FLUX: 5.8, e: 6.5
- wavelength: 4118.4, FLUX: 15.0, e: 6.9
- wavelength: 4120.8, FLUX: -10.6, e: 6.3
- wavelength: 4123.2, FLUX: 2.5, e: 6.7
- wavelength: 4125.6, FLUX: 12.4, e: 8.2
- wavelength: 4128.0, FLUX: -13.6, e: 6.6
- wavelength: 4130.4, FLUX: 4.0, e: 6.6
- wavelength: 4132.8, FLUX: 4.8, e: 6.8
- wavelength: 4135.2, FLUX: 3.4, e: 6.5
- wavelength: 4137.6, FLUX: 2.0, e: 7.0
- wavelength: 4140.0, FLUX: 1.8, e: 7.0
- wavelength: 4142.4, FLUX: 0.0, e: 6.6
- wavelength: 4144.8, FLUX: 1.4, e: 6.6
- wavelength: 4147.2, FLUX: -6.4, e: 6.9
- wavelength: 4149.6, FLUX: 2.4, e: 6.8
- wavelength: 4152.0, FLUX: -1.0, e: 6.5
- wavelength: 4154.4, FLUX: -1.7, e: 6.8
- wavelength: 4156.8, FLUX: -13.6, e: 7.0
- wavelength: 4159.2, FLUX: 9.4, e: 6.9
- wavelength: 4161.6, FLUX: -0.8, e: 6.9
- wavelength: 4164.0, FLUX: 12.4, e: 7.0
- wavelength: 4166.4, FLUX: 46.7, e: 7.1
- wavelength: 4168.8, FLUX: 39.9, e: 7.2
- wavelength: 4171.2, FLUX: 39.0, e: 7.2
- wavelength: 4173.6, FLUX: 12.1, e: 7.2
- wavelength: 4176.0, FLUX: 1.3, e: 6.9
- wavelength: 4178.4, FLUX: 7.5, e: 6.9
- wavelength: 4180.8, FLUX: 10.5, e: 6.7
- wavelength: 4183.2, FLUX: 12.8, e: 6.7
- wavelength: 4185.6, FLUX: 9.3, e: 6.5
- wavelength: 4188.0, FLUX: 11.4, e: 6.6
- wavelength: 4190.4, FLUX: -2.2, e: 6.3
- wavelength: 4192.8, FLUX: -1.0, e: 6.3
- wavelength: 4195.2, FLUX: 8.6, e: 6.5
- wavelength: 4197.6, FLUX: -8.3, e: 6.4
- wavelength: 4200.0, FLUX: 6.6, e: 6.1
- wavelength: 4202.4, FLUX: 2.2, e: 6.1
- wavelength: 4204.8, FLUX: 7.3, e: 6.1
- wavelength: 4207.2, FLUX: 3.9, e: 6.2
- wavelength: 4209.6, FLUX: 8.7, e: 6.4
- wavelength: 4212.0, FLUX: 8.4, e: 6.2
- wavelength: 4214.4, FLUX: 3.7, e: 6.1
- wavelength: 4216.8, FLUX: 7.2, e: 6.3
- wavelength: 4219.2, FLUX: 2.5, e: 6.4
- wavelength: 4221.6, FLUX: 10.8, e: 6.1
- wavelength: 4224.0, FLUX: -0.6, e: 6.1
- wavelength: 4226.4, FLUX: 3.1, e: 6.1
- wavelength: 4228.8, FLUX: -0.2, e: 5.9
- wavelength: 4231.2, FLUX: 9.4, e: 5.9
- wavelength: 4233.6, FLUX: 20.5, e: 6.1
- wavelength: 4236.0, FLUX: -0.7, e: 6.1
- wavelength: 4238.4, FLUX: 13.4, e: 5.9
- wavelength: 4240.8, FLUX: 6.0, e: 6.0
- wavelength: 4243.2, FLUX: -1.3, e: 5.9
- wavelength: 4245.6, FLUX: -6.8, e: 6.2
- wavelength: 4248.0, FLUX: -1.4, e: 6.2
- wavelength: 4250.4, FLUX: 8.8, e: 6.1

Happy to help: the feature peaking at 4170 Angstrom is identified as [O II] 3727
